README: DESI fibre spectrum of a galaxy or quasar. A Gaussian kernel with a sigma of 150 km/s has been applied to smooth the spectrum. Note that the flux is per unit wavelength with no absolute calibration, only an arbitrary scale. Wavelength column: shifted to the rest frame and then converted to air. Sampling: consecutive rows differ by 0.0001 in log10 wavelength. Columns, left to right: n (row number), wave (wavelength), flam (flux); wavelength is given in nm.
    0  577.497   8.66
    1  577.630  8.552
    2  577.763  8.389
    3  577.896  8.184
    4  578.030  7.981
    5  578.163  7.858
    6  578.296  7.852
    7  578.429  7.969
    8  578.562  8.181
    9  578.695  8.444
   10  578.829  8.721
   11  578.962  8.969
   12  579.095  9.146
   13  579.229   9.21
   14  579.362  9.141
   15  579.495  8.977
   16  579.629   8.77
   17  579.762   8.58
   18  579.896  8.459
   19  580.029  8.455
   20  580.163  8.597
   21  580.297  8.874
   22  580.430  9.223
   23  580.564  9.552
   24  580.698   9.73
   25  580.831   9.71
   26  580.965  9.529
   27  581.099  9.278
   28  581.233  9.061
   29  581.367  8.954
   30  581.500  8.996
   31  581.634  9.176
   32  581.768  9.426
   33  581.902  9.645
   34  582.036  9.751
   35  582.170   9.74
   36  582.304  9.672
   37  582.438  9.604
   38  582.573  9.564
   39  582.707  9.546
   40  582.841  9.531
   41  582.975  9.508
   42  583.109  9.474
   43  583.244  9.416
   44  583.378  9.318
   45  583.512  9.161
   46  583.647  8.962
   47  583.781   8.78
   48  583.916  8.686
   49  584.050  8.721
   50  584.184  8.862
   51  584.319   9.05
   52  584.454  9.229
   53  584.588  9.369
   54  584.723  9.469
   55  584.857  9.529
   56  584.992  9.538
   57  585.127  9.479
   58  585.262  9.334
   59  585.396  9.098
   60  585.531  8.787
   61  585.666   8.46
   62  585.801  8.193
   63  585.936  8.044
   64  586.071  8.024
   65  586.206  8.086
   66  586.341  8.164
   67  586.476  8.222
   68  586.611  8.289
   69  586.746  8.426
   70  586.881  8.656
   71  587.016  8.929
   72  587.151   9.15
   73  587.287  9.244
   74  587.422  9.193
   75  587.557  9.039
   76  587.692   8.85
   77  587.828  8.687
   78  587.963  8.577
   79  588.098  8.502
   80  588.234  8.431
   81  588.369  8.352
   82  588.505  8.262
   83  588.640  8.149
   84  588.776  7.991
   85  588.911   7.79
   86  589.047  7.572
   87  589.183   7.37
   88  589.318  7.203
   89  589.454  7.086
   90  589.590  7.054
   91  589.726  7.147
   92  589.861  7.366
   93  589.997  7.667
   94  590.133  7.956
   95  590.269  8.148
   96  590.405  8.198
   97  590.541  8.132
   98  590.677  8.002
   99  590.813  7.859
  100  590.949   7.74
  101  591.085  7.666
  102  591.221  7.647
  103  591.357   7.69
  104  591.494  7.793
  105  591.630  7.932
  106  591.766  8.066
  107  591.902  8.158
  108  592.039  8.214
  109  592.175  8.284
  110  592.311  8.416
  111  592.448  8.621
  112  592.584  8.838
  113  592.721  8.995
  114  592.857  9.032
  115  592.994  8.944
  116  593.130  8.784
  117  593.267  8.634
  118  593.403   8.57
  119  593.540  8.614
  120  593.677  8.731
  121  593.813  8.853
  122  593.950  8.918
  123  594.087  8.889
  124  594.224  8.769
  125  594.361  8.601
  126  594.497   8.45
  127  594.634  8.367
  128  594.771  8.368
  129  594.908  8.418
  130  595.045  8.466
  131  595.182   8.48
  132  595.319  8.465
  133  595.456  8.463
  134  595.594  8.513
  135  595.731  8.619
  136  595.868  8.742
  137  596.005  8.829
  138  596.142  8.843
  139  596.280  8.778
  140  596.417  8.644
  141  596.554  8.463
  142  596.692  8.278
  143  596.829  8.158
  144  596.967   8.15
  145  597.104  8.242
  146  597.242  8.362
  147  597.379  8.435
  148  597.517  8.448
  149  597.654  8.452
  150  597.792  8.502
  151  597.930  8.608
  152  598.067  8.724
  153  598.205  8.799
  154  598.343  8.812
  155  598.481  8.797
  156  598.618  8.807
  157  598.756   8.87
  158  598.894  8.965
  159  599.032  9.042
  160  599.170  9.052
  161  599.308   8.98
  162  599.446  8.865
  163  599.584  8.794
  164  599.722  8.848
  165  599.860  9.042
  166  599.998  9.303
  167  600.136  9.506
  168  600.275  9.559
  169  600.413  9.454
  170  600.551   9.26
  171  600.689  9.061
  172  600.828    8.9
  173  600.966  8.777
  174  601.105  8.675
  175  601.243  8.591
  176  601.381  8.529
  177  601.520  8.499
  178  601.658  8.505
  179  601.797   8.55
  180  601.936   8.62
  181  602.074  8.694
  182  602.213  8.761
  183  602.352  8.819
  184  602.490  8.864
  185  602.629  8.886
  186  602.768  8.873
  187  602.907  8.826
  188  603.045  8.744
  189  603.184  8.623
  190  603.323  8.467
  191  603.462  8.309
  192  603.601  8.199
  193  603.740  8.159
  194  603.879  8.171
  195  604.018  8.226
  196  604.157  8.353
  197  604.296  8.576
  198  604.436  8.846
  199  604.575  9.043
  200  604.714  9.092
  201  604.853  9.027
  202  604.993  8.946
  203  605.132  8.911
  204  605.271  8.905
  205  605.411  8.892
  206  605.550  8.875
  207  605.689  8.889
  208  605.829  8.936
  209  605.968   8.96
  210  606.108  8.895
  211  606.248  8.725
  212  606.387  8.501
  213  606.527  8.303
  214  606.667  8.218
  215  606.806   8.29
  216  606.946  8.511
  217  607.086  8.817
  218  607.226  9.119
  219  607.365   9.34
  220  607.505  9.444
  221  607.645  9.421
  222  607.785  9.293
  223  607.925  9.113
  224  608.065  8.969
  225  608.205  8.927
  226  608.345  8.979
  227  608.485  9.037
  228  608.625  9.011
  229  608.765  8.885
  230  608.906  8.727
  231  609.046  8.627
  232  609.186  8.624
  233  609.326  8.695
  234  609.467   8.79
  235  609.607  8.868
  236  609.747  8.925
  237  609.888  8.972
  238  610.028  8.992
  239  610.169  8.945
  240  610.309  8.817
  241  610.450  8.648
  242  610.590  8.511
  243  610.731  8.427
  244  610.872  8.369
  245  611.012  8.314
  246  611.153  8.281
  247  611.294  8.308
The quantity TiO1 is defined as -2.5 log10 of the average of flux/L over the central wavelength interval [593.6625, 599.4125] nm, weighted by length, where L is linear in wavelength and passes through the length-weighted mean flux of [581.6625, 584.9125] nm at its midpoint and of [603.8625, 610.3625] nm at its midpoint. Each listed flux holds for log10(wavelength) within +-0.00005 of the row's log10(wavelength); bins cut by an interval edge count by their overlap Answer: 0.05 mag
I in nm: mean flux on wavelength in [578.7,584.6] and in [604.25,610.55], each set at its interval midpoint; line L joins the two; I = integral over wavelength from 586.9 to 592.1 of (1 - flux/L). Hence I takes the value 0.576 nm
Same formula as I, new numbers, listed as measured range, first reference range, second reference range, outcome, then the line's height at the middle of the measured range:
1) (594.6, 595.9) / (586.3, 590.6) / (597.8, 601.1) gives 0.03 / 8.67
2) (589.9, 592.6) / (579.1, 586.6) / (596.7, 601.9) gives 0.27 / 8.92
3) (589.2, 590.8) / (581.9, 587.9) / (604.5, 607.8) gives 0.24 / 8.99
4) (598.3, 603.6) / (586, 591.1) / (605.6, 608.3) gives -0.13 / 8.64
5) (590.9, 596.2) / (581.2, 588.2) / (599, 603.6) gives 0.27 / 8.93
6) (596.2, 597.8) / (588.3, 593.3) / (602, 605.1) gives -0.01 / 8.33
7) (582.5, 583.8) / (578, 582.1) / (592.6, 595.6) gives -0.07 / 8.86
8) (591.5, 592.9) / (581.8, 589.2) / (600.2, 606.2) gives 0.07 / 8.83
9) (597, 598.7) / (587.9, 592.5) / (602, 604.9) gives -0.05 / 8.33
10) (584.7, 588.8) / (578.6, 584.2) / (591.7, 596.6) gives 0.12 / 8.93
